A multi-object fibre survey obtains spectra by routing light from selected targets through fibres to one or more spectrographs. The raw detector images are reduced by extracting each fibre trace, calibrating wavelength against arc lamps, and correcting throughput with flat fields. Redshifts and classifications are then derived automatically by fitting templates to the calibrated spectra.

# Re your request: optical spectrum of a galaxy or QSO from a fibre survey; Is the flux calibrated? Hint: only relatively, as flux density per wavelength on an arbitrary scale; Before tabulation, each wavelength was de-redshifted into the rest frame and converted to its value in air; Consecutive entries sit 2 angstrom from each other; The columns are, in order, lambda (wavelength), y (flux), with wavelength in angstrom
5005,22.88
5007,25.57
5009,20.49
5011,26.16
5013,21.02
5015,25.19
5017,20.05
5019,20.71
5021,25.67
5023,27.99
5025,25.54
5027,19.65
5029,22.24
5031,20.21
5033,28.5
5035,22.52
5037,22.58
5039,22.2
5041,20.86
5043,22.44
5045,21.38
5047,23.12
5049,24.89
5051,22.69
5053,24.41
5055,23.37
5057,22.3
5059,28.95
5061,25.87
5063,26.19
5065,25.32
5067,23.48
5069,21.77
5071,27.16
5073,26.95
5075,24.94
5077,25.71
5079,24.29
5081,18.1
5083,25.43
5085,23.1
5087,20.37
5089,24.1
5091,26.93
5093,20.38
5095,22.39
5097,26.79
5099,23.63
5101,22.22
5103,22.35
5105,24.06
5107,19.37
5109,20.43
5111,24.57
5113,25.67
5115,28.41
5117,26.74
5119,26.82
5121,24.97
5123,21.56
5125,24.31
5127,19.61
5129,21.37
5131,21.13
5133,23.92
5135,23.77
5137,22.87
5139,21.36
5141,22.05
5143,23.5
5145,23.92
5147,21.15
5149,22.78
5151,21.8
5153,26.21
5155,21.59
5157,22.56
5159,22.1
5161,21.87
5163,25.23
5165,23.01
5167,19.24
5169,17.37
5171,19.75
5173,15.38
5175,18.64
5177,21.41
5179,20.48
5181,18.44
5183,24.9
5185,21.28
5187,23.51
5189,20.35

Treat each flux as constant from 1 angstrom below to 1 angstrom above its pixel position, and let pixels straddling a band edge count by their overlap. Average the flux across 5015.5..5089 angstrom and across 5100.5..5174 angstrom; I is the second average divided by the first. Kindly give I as 1.0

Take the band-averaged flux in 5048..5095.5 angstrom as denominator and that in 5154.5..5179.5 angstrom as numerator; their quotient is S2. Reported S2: 0.86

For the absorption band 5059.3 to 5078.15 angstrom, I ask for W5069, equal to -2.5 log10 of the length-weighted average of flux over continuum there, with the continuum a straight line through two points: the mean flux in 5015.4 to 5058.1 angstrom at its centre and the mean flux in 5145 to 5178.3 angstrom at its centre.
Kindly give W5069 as -0.13 mag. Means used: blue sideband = 23.1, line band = 25.4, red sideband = 21.3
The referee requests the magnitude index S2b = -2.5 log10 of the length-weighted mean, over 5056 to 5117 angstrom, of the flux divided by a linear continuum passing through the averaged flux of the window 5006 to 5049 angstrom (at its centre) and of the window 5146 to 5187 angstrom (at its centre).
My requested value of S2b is -0.082 mag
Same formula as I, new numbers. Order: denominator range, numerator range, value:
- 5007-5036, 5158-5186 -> 0.88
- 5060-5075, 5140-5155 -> 0.91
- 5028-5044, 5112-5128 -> 1.09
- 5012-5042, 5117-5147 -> 1.00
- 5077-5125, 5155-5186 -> 0.88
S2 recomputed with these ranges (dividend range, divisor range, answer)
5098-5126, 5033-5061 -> 1.02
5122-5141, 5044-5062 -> 0.92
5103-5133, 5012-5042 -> 1.02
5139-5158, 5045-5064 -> 0.93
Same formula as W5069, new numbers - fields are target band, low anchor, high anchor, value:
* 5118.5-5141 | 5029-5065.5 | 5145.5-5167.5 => 0.006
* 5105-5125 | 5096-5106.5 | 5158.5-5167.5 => -0.042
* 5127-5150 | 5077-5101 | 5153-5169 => 0.006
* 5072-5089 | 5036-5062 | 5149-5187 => -0.035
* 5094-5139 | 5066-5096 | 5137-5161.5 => -0.016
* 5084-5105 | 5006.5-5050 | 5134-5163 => -0.016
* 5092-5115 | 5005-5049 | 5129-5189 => -0.040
